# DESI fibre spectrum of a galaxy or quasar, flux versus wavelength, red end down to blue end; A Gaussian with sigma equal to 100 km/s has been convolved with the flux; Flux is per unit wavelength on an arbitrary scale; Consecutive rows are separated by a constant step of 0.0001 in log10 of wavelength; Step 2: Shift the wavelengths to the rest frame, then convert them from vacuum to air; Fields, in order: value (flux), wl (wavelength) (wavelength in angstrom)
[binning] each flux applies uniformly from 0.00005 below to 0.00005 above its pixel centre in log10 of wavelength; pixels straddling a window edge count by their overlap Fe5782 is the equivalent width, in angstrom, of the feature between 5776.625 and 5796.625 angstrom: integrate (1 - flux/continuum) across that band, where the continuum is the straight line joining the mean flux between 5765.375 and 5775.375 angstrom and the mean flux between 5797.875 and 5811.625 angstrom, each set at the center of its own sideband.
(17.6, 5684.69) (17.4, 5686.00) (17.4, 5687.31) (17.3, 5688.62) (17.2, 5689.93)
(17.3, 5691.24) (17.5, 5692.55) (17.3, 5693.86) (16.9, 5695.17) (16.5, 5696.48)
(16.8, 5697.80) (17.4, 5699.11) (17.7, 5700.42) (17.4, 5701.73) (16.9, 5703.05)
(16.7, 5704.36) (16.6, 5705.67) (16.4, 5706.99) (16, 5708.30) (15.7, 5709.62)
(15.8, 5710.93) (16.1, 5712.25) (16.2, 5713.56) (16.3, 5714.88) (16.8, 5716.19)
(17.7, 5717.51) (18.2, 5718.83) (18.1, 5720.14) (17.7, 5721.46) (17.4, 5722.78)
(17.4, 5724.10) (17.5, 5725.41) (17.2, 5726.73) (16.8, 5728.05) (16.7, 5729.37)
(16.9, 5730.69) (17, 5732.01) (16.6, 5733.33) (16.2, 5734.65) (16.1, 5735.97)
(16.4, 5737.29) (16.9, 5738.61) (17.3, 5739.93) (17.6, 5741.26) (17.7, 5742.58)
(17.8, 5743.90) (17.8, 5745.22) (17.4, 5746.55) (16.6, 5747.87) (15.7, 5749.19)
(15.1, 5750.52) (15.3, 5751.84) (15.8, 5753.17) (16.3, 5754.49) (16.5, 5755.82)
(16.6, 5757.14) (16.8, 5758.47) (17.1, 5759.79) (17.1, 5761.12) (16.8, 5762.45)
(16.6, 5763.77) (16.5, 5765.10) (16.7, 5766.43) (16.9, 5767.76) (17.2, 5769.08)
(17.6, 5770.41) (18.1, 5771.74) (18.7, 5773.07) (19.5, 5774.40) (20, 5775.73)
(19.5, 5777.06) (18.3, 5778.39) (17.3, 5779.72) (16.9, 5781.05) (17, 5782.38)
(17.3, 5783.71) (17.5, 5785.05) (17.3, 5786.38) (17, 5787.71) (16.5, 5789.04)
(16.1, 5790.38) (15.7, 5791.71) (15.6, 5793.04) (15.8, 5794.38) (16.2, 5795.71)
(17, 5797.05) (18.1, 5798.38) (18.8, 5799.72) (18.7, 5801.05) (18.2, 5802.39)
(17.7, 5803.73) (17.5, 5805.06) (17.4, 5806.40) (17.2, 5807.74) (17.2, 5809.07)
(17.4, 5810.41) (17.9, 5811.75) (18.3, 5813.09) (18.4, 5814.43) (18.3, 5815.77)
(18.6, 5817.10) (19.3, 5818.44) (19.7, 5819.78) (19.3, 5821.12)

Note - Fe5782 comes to 1.03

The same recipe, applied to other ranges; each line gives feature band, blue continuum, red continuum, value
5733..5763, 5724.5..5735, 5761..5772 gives 0.5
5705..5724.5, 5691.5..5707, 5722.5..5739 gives 0.1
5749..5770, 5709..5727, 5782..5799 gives 0.4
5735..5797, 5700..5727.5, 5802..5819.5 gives 1.8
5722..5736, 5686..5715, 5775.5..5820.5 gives 0.1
